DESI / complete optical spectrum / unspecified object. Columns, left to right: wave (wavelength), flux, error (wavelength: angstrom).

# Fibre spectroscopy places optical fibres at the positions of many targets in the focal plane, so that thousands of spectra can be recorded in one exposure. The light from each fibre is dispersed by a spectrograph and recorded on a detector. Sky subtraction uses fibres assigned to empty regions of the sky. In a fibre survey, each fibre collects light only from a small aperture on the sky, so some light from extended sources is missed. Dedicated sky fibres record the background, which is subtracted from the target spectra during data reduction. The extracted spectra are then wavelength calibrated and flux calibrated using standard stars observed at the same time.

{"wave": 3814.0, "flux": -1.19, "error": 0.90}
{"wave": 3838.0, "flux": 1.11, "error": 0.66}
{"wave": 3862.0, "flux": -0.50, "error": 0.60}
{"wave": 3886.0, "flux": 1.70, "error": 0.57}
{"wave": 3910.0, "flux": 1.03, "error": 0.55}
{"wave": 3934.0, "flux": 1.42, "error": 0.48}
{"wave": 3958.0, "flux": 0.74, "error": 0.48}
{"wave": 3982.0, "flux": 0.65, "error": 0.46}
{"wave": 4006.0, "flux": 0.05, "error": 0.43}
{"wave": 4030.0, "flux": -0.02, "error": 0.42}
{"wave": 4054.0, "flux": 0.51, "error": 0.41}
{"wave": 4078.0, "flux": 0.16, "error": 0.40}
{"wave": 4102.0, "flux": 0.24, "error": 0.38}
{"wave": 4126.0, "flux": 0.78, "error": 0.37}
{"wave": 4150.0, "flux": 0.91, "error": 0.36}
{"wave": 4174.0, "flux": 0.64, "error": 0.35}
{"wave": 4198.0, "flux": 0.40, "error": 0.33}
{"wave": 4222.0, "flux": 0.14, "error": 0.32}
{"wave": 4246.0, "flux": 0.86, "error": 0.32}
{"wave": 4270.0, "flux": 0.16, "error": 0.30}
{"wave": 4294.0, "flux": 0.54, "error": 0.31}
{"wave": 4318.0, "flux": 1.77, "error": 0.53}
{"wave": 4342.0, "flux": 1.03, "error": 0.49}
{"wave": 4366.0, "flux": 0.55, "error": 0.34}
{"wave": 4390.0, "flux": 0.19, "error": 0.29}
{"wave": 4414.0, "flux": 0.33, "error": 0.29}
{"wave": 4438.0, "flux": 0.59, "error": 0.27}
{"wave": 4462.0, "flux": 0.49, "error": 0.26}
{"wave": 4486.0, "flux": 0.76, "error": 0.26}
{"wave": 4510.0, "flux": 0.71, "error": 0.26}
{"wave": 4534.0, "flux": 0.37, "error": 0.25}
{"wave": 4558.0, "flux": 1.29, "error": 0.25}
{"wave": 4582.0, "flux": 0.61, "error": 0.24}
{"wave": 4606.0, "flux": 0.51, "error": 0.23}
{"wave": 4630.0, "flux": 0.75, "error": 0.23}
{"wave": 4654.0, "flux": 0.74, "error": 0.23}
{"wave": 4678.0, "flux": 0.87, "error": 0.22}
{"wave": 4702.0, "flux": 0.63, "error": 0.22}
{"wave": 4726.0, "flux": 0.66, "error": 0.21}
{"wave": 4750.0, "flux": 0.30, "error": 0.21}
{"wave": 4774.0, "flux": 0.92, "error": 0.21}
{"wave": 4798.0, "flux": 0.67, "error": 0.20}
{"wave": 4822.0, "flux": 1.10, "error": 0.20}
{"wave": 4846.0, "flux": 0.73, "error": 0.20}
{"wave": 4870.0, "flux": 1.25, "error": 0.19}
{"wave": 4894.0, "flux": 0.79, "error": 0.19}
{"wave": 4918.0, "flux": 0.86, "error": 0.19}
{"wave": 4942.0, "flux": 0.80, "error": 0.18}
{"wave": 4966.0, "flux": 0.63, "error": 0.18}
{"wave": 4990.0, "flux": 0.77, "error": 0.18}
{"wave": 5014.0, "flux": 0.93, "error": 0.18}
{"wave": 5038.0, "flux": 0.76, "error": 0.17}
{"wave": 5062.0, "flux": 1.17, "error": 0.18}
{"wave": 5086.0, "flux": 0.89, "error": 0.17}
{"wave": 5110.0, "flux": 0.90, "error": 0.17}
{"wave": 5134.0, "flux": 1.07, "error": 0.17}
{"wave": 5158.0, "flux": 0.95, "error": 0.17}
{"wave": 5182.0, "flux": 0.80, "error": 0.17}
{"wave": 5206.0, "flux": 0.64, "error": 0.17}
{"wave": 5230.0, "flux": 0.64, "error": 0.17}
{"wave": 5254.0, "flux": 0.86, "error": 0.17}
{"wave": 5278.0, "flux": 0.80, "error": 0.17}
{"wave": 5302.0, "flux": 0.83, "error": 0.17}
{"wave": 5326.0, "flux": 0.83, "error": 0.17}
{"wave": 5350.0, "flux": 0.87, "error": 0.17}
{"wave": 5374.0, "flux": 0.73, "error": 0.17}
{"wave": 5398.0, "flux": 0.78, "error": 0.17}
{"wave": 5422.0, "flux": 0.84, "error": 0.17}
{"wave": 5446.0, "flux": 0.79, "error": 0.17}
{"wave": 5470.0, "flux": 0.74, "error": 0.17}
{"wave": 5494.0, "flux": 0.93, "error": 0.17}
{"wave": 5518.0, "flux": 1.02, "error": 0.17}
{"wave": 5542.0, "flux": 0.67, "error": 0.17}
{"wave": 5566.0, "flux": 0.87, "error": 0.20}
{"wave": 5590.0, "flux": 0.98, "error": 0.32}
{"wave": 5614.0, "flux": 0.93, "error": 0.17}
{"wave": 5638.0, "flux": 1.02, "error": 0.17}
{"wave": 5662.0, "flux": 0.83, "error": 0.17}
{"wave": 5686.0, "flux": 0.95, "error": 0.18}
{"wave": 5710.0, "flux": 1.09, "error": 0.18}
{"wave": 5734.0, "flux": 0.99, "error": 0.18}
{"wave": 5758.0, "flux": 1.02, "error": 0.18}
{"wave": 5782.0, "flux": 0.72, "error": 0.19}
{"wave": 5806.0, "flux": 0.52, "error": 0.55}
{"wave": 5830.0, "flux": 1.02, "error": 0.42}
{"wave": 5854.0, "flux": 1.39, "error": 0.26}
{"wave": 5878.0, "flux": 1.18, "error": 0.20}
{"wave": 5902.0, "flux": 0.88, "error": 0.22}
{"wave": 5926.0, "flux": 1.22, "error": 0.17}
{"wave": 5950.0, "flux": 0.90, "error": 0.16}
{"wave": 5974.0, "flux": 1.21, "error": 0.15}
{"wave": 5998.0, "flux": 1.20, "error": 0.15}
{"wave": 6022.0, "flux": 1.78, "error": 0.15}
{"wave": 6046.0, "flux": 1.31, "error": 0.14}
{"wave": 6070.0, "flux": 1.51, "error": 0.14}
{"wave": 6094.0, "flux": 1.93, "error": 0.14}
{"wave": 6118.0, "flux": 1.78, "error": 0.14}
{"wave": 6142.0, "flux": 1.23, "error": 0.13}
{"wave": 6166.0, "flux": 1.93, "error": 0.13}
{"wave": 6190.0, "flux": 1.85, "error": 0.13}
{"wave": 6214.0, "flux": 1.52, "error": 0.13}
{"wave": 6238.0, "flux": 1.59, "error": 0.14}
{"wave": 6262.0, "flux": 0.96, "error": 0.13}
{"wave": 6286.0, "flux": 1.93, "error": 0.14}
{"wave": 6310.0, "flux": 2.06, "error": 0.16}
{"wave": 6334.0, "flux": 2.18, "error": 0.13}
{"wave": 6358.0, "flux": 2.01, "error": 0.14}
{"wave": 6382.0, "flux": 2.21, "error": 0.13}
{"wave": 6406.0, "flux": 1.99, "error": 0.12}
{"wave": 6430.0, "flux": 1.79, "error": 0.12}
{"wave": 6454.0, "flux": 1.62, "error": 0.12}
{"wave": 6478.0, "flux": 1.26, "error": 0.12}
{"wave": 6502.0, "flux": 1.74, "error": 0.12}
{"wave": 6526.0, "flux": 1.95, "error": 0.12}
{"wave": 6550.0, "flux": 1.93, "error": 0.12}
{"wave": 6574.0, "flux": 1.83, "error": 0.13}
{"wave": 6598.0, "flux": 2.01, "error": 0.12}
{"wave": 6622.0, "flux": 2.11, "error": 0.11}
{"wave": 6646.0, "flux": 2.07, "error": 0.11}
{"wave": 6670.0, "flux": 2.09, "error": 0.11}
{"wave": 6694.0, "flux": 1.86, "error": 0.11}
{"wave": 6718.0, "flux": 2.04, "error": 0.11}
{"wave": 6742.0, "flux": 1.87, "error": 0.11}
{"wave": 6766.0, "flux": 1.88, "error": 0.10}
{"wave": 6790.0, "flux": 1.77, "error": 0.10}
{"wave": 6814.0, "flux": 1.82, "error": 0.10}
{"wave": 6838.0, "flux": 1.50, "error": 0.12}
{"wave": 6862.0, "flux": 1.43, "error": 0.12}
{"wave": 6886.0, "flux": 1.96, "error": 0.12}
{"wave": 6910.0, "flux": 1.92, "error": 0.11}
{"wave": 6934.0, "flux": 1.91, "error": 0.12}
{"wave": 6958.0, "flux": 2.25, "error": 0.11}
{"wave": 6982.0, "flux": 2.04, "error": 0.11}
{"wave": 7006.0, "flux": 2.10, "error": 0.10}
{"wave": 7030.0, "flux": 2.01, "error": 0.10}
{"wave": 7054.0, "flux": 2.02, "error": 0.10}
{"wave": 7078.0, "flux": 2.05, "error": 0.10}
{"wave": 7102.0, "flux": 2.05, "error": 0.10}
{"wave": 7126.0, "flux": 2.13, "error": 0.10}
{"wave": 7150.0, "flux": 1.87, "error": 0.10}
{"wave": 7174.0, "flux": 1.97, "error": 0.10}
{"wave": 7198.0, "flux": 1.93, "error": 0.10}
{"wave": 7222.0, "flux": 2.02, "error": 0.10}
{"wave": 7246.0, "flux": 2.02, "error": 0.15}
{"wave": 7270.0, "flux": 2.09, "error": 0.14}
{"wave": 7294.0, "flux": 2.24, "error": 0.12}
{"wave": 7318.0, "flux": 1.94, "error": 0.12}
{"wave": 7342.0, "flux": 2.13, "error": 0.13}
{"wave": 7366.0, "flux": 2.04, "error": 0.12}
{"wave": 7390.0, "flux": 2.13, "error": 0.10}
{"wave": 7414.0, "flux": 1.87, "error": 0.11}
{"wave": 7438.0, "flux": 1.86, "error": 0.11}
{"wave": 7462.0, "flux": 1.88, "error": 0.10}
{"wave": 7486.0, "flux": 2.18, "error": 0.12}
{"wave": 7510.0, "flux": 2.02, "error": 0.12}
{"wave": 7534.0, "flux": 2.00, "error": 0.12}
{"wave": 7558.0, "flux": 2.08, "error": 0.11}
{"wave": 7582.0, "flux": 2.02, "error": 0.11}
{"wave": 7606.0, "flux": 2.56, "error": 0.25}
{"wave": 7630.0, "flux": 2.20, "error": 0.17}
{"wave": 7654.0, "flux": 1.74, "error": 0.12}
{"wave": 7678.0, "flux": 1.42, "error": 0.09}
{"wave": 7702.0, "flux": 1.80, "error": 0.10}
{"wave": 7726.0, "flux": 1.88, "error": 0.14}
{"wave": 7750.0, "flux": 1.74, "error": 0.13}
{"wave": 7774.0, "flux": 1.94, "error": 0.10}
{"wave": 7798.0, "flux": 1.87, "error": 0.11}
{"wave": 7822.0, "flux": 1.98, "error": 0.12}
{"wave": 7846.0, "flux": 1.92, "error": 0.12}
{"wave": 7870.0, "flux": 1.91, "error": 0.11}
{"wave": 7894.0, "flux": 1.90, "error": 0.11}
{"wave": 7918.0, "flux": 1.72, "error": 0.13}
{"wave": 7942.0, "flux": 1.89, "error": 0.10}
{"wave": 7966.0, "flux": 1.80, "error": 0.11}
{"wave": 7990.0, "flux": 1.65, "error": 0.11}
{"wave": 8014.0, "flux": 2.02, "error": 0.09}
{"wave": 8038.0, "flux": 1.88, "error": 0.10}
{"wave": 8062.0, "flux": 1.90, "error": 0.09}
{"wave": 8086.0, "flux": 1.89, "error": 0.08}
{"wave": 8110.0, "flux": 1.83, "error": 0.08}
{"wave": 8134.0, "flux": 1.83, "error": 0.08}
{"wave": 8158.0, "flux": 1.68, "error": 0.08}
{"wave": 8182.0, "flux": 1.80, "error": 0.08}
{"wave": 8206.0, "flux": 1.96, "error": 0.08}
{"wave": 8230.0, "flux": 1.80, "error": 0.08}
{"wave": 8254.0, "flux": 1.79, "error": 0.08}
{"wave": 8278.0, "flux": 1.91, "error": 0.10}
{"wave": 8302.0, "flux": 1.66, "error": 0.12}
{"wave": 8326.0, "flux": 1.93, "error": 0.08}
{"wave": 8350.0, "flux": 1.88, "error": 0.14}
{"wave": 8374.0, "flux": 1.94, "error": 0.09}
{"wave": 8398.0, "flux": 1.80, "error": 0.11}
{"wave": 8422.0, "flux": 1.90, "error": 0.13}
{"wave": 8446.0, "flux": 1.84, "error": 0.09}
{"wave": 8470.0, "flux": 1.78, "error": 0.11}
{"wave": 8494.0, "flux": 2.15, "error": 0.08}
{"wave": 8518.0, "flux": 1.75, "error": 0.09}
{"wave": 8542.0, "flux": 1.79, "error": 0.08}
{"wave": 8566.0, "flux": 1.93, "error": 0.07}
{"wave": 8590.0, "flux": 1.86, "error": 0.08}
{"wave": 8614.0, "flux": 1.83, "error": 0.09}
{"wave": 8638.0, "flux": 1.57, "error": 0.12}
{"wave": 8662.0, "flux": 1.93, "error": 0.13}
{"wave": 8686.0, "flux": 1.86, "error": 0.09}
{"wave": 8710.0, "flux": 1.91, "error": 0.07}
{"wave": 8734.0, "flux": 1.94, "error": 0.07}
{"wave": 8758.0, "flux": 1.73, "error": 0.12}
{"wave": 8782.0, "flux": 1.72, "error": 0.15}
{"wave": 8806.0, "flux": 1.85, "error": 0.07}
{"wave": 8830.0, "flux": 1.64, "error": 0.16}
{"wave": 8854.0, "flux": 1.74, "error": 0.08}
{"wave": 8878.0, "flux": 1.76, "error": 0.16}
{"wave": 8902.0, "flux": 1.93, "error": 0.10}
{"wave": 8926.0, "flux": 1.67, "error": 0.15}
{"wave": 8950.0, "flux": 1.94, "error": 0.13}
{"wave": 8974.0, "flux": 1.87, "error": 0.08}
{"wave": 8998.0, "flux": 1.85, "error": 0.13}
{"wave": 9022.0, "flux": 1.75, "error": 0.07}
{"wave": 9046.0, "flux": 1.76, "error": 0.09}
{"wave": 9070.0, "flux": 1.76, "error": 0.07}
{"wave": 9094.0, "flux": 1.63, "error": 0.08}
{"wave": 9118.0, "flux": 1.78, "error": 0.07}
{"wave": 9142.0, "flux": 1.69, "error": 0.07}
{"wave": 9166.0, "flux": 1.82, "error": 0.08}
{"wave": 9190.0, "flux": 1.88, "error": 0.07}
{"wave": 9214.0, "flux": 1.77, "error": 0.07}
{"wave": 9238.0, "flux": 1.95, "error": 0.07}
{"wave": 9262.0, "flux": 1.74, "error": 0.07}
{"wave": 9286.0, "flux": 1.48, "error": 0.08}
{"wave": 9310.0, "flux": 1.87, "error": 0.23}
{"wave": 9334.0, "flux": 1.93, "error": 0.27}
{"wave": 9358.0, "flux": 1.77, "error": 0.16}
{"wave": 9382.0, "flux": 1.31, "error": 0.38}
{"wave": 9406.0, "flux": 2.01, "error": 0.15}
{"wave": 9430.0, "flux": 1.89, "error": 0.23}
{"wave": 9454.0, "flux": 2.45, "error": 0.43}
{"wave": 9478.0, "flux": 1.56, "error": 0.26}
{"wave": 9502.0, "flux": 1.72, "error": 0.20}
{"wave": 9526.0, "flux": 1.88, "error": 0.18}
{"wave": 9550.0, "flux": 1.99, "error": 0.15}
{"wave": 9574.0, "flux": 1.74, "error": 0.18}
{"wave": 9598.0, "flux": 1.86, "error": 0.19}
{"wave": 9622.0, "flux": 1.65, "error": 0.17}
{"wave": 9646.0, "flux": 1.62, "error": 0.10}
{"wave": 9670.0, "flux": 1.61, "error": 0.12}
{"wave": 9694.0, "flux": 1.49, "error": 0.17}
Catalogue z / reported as 0.578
